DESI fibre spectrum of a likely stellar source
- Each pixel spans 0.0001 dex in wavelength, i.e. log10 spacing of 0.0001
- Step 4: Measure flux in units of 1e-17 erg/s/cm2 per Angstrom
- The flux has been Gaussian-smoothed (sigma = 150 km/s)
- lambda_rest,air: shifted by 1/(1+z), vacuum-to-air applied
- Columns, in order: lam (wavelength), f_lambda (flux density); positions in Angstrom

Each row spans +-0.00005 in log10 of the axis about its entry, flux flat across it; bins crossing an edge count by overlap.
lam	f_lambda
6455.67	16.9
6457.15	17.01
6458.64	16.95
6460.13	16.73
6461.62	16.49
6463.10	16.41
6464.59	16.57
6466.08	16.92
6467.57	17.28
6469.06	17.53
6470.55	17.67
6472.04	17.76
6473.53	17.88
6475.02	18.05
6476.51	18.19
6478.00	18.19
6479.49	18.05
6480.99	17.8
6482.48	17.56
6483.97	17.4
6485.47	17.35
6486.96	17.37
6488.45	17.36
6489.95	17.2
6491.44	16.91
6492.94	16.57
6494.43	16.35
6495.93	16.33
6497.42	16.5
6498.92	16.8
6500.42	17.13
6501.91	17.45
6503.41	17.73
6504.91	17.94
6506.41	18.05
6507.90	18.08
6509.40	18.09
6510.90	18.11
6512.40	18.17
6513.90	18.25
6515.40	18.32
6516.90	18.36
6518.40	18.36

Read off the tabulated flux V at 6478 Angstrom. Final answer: 18.19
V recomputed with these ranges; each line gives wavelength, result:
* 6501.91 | 17.45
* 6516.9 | 18.36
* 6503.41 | 17.73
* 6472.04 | 17.76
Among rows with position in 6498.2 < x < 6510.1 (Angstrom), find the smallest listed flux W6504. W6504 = 16.8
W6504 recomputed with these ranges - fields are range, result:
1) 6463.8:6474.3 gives 16.57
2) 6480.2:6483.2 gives 17.56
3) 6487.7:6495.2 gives 16.35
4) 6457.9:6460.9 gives 16.73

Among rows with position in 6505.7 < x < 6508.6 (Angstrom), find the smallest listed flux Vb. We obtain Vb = 18.05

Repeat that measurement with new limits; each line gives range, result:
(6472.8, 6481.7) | 17.8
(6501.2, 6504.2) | 17.45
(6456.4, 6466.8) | 16.41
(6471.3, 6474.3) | 17.76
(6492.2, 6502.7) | 16.33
